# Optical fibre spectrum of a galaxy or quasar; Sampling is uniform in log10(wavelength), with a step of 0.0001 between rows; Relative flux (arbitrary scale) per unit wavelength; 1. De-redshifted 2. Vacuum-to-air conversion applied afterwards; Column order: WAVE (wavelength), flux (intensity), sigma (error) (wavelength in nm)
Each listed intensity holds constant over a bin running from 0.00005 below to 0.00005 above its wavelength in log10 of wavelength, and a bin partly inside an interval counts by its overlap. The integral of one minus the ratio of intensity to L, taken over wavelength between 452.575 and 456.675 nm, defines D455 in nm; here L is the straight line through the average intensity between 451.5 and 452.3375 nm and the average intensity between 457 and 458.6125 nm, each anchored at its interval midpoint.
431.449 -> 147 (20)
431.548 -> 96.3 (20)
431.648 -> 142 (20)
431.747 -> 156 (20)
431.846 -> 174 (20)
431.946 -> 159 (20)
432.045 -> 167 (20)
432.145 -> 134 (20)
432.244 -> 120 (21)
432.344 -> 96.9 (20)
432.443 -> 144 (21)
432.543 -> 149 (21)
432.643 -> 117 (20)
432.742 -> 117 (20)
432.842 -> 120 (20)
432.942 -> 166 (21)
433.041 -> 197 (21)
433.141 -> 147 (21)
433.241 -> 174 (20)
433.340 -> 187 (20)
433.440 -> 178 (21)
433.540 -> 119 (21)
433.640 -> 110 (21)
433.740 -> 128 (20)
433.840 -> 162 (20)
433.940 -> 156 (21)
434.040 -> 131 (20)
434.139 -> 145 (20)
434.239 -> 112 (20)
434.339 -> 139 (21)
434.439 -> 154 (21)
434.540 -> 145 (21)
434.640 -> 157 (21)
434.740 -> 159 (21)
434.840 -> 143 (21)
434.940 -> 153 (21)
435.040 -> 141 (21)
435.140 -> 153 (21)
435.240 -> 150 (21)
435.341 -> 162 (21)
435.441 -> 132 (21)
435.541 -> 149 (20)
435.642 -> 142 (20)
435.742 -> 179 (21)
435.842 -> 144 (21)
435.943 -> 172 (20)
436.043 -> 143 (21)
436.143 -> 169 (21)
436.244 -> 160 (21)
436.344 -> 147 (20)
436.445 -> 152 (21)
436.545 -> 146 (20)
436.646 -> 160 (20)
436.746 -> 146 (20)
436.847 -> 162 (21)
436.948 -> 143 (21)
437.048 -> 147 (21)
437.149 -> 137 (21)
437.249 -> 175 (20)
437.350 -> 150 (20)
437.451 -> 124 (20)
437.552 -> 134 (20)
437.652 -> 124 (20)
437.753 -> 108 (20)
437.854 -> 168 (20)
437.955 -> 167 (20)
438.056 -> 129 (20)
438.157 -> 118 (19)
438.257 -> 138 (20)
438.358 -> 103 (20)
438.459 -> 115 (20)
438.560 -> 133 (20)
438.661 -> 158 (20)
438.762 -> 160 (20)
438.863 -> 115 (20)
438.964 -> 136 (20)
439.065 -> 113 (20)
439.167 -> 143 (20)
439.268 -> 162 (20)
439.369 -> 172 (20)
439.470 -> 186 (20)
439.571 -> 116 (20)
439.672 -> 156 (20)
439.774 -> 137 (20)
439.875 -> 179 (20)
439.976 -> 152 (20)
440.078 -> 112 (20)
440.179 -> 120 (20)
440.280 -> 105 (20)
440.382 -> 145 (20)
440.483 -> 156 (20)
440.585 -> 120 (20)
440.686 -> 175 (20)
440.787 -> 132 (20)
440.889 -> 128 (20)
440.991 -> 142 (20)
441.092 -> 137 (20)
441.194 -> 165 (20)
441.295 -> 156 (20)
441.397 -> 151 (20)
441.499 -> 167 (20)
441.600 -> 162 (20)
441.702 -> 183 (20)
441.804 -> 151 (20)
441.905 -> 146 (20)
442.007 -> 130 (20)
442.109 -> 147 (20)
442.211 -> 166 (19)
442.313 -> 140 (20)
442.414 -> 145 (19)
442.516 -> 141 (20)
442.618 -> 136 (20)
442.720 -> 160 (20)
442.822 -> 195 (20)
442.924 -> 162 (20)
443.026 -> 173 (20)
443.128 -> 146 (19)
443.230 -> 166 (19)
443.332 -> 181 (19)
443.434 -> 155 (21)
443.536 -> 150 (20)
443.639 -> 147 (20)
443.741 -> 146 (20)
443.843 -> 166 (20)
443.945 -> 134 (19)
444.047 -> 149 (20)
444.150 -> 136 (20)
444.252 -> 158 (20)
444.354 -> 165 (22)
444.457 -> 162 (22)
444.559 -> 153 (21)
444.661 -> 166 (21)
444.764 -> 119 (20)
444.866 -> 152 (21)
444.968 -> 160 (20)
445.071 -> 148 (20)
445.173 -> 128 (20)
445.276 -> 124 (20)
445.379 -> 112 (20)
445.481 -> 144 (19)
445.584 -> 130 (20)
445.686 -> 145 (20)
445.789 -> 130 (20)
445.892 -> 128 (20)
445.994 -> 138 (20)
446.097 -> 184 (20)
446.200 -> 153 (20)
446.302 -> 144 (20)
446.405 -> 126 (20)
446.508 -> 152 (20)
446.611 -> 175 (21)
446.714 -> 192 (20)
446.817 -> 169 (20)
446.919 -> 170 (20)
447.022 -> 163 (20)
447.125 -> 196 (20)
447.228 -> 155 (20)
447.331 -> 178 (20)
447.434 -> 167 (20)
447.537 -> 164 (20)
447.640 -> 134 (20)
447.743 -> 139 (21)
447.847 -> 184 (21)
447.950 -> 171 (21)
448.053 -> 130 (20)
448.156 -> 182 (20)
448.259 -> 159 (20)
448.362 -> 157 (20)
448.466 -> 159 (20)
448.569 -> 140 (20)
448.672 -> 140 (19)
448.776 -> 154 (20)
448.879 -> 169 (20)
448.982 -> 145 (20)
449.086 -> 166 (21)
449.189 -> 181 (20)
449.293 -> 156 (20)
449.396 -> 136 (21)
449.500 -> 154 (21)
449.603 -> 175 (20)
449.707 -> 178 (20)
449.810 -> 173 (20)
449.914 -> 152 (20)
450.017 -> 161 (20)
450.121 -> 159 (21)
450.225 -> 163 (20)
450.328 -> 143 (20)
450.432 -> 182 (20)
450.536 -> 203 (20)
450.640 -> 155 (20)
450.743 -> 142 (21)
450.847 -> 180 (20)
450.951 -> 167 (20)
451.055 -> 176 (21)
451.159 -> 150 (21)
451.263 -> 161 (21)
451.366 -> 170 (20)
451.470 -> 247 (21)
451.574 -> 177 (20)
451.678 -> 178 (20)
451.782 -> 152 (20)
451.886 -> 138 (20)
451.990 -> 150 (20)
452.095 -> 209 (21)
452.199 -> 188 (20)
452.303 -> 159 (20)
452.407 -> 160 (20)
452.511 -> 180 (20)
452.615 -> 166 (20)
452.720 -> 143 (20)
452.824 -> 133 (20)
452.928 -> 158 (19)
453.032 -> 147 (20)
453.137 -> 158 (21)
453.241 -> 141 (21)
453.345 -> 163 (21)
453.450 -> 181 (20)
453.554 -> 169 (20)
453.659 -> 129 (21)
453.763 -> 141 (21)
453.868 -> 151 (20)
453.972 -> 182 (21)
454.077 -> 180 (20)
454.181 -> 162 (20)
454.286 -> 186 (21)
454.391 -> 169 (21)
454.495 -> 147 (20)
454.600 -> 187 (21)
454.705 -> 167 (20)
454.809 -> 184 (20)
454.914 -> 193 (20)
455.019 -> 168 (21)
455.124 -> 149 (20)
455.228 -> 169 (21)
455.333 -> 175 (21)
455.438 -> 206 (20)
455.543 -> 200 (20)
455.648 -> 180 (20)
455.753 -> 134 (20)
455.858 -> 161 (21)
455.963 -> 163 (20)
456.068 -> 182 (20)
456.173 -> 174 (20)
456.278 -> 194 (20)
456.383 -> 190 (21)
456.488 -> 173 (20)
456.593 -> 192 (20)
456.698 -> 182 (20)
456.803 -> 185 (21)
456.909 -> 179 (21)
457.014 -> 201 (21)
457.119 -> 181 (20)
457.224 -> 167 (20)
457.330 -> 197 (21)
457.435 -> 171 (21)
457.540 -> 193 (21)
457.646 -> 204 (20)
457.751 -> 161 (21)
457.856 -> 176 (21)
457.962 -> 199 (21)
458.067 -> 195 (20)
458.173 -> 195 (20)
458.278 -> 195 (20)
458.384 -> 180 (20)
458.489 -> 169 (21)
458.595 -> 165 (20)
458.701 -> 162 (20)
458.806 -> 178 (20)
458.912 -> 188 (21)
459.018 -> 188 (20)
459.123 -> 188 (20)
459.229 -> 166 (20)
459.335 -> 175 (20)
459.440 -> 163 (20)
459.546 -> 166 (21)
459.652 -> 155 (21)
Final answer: 0.21 nm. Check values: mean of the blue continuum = 171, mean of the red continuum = 184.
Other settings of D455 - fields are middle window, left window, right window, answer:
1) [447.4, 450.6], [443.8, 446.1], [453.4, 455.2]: -0.13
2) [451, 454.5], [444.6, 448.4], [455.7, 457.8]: 0.08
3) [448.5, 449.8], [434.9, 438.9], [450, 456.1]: 0.03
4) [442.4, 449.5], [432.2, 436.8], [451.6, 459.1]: 0.31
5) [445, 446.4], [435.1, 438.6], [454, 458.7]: 0.19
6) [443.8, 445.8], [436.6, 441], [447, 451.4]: 0.11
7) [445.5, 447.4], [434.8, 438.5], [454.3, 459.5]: 0.06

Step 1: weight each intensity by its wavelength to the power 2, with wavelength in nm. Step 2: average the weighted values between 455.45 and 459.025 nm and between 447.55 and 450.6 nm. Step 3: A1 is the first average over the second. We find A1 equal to 1.17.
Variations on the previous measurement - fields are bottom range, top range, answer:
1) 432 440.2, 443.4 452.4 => 1.16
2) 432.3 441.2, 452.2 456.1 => 1.24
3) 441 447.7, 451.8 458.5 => 1.18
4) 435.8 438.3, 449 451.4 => 1.19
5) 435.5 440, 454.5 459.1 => 1.34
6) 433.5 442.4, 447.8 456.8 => 1.23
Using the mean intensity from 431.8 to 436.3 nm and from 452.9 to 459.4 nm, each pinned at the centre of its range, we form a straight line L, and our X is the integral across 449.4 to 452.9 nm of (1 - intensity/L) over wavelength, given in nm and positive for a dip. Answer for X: 0.04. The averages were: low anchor 148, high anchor 175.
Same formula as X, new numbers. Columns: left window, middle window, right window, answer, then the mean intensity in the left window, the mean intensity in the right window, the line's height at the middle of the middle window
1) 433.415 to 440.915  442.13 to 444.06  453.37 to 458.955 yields -0.021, 144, 177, 154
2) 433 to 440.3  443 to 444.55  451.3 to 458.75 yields 0.013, 146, 173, 157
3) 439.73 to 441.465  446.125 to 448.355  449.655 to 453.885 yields -0.099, 142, 164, 155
